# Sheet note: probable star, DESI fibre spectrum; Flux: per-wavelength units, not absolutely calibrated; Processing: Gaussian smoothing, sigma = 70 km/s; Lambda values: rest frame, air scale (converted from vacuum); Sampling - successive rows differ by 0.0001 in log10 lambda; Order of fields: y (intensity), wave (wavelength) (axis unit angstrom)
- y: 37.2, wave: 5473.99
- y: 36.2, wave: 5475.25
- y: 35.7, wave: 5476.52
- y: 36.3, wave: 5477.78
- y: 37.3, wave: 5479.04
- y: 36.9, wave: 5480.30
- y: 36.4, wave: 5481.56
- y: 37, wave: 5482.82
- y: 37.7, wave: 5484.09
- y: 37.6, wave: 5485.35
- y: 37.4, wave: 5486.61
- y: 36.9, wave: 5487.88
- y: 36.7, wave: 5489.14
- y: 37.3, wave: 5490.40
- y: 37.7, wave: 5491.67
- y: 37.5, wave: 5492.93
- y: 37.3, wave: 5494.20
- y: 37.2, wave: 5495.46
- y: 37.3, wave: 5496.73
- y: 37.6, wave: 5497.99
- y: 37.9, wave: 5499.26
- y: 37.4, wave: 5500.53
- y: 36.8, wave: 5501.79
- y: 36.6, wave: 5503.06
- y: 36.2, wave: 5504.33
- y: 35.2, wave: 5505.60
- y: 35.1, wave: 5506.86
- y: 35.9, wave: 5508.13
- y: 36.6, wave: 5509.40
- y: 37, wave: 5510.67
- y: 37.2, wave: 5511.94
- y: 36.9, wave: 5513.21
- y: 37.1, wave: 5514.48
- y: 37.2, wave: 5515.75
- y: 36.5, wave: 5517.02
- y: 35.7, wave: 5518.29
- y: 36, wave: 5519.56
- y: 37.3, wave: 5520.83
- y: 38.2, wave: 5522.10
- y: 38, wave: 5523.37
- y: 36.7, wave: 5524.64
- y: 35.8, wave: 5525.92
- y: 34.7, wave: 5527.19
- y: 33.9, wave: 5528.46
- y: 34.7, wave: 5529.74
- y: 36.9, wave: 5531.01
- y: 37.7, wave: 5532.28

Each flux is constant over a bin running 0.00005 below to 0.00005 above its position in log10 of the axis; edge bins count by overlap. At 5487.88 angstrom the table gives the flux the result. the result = 36.9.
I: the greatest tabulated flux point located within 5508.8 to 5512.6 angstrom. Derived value 37.2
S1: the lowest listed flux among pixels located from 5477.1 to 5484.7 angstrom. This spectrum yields 36.3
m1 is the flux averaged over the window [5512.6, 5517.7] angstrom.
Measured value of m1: 36.9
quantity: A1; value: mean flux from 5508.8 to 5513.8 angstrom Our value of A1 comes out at 36.9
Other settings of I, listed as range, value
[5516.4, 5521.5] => 37.3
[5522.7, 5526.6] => 38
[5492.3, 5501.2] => 37.9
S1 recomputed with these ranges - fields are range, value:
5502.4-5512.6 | 35.1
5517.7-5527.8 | 34.7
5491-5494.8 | 37.3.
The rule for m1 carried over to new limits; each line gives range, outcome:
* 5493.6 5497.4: 37.3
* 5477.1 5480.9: 36.9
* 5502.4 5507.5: 35.8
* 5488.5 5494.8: 37.3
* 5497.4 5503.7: 37.2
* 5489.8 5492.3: 37.5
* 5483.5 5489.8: 37.3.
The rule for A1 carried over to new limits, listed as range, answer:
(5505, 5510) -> 35.7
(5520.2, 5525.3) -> 37.5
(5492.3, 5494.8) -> 37.4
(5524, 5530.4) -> 35.1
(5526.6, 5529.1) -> 34.3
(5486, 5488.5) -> 37.1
